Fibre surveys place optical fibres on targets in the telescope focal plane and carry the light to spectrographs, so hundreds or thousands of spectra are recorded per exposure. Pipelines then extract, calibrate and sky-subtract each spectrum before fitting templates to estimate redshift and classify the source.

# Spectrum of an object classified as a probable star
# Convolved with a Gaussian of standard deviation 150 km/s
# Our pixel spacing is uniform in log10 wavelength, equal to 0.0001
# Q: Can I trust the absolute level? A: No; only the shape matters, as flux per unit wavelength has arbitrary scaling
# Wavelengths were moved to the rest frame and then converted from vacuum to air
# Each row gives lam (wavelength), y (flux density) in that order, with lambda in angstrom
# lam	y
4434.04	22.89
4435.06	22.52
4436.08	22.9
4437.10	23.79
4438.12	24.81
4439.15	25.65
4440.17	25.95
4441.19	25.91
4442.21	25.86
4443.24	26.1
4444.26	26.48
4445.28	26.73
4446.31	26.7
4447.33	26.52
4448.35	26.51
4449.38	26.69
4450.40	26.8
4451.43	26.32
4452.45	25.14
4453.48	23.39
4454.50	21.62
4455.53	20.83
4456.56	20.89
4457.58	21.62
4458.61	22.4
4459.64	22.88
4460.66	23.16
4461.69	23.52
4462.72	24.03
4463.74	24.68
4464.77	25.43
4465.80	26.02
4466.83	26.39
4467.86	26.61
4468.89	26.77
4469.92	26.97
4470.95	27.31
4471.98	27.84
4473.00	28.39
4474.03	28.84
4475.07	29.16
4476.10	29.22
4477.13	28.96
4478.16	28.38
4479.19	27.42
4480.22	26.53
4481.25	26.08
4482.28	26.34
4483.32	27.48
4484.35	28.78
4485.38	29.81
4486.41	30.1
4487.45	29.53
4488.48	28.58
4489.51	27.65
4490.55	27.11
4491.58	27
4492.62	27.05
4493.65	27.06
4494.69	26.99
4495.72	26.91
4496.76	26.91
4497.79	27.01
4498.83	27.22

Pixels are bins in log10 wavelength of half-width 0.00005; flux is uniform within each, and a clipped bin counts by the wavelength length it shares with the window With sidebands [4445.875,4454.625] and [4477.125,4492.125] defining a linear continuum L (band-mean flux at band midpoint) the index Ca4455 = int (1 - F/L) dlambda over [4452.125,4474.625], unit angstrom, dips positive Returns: 1.5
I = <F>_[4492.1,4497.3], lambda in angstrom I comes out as 27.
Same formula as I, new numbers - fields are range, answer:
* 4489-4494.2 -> 27.1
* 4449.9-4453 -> 26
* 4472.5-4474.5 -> 28.6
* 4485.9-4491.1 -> 28.6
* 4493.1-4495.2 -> 27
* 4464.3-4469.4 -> 26.2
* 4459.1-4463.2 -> 23.4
